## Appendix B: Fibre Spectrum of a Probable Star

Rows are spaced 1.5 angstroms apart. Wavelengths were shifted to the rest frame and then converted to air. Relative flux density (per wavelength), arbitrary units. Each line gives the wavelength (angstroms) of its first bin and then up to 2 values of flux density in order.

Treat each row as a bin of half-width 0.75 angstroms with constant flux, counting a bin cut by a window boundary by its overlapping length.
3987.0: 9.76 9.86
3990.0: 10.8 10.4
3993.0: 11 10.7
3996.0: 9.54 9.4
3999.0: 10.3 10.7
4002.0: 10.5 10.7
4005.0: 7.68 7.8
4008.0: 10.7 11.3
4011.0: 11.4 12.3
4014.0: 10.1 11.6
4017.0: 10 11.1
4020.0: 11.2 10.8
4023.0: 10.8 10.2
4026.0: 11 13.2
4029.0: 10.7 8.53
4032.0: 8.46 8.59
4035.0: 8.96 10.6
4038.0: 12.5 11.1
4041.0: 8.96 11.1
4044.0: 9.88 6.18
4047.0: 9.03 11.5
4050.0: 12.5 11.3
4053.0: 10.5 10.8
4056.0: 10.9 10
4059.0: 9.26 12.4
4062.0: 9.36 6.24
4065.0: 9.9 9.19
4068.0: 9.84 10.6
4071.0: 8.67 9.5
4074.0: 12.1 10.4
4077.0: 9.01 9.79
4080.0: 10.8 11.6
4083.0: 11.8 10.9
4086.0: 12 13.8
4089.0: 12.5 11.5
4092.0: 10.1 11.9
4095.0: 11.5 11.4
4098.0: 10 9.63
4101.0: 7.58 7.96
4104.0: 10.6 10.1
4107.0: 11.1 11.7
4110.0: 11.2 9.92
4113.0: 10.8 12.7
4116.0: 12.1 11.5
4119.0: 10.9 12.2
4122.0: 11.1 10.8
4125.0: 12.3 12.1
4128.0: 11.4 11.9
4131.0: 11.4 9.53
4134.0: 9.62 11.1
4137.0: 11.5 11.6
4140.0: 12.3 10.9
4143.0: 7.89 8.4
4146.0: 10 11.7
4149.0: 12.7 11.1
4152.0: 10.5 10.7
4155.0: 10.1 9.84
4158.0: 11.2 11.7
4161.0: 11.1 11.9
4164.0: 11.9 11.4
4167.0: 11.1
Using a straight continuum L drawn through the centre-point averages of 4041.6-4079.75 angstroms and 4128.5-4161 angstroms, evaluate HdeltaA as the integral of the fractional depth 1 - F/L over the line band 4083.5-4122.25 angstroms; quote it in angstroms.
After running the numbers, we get -2.4 angstroms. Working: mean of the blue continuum 10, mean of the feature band 11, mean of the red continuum 10.8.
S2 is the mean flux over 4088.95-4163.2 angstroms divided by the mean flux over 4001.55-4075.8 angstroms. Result 1.1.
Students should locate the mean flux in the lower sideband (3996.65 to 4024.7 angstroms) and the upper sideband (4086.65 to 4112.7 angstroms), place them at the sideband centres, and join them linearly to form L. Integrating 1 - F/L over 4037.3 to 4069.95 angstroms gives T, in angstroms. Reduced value 1.4 angstroms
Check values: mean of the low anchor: 10.5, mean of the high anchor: 10.7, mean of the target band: 10.1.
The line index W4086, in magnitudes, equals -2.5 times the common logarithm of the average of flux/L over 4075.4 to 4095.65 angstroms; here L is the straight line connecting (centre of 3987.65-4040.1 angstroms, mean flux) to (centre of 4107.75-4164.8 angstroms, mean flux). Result -0.05 mag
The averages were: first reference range 10.4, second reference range 11.1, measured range 11.3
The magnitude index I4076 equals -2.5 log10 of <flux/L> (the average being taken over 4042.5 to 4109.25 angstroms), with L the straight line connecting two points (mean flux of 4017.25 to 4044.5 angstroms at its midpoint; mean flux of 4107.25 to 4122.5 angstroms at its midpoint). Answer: 0.06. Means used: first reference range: 10.4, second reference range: 11.4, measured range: 10.4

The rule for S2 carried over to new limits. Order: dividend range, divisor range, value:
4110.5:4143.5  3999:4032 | 1.06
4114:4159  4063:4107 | 1.06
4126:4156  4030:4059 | 1.07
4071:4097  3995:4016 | 1.08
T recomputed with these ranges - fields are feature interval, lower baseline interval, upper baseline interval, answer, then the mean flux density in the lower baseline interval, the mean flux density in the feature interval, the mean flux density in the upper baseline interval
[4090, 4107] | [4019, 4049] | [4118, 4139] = 1.0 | 10.2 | 10.2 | 11.2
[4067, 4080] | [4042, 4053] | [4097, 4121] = 0.5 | 10.2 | 10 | 10.6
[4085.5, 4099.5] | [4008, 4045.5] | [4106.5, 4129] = -0.4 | 10.5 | 11.5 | 11.5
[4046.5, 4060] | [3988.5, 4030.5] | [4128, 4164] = -0.1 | 10.5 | 10.7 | 10.8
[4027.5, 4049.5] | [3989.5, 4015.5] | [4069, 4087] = 1.3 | 10.3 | 9.87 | 10.6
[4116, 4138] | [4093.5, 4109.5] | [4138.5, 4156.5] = -1.8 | 10.3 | 11.3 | 10.6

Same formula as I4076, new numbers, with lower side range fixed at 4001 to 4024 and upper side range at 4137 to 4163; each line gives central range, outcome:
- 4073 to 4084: -0.010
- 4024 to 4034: 0.045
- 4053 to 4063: 0.028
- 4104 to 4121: -0.051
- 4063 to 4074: 0.135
